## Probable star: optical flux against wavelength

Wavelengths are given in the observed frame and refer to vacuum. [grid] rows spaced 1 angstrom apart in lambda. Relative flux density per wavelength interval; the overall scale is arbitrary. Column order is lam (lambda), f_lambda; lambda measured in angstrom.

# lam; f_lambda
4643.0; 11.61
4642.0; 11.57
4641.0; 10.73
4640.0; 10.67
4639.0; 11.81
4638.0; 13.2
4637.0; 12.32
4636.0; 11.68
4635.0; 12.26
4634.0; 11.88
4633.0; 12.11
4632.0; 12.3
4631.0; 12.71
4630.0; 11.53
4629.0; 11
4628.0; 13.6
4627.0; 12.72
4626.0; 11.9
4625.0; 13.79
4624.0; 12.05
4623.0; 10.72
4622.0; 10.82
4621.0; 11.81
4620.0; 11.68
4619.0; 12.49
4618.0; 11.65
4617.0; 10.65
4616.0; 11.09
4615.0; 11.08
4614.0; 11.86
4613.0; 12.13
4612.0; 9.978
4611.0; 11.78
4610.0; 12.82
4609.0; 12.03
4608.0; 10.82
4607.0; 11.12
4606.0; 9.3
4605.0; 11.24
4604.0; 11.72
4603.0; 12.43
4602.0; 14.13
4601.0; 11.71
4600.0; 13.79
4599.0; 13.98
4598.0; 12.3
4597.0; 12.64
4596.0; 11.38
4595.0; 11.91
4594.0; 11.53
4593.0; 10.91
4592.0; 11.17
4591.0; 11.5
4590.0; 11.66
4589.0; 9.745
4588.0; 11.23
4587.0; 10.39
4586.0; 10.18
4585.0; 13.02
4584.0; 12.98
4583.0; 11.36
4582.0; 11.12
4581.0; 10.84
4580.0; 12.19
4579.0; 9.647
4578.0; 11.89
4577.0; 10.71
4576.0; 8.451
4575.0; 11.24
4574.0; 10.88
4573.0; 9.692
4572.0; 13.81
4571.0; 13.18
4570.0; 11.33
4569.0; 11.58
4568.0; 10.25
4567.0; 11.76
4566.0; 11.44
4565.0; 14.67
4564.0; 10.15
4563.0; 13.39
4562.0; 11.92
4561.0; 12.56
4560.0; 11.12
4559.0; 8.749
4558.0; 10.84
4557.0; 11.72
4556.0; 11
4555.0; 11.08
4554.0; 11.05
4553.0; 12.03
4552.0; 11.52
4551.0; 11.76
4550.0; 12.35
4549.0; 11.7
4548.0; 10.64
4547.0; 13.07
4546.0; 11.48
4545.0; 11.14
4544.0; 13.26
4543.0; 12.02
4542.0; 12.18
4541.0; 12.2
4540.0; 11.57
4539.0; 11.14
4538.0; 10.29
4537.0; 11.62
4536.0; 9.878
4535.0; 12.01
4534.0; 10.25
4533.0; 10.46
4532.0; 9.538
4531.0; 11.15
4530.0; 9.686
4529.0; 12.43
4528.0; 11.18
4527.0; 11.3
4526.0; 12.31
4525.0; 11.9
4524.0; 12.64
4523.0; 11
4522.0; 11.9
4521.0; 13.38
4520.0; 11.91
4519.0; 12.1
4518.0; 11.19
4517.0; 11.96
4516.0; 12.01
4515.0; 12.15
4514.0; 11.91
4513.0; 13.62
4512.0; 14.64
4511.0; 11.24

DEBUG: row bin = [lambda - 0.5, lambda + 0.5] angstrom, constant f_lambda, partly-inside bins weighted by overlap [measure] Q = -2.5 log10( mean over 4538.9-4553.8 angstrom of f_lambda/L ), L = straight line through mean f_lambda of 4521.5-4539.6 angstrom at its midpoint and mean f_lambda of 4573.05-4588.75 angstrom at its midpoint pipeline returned -0.07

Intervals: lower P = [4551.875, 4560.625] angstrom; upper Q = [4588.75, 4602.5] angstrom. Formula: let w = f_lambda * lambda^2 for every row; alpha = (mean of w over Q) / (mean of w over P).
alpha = 1.11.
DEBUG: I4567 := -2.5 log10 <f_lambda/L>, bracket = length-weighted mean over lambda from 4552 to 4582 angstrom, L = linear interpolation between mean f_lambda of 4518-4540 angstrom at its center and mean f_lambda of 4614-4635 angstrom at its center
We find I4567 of 0.020 mag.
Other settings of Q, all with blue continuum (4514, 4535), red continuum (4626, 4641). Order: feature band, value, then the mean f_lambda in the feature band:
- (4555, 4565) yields 0.027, 11.4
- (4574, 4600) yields 0.042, 11.4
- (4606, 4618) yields 0.061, 11.3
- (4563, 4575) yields 0.000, 11.8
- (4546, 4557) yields 0.005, 11.6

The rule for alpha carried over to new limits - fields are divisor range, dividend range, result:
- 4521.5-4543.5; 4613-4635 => 1.10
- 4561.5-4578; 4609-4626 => 1.03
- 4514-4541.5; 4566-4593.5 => 1.00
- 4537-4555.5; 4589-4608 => 1.03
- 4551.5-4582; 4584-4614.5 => 1.05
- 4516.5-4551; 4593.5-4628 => 1.06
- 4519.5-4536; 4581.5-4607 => 1.06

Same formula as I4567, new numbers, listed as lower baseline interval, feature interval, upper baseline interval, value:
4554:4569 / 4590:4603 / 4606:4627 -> -0.063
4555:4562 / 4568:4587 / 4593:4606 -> 0.030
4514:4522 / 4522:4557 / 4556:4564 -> 0.024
